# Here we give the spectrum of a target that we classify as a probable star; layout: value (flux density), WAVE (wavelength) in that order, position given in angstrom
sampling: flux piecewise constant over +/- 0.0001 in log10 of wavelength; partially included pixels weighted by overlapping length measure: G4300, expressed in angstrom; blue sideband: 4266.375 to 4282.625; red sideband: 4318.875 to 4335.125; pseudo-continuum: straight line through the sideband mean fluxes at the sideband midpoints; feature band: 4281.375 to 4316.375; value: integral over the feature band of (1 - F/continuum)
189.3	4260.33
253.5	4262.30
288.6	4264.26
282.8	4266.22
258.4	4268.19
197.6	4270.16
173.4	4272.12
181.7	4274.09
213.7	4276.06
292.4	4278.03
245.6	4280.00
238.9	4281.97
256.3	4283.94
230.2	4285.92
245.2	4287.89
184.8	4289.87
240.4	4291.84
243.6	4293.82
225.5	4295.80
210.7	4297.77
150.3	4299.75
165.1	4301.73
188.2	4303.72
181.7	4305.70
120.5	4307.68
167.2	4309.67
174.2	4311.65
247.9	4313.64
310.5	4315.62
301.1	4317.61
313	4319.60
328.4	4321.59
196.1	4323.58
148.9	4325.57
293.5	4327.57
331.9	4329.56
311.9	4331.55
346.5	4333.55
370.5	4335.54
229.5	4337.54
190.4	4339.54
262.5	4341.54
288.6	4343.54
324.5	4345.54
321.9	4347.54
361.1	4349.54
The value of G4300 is 6.18 angstrom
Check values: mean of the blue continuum 228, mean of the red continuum 286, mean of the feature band 209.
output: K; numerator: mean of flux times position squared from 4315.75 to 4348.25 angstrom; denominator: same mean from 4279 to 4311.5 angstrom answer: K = 1.4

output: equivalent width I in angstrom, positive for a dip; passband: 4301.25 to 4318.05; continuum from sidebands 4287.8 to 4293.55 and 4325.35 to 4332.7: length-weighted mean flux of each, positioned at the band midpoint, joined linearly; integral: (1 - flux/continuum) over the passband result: 3.4 angstrom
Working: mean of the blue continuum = 223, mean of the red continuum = 286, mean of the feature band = 204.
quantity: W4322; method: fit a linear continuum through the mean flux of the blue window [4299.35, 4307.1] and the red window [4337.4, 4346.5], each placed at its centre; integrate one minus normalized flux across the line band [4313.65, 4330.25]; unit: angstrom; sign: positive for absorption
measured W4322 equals -4.8 angstrom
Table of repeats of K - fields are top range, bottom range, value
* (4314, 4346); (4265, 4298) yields 1.25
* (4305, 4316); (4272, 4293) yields 0.86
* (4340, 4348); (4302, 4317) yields 1.48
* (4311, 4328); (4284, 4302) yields 1.21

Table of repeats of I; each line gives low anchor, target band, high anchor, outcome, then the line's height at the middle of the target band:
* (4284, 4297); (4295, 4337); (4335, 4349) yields 2.68 angstrom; 257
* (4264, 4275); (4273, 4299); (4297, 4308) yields -4.17 angstrom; 199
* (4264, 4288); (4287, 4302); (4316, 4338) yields 2.69 angstrom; 256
